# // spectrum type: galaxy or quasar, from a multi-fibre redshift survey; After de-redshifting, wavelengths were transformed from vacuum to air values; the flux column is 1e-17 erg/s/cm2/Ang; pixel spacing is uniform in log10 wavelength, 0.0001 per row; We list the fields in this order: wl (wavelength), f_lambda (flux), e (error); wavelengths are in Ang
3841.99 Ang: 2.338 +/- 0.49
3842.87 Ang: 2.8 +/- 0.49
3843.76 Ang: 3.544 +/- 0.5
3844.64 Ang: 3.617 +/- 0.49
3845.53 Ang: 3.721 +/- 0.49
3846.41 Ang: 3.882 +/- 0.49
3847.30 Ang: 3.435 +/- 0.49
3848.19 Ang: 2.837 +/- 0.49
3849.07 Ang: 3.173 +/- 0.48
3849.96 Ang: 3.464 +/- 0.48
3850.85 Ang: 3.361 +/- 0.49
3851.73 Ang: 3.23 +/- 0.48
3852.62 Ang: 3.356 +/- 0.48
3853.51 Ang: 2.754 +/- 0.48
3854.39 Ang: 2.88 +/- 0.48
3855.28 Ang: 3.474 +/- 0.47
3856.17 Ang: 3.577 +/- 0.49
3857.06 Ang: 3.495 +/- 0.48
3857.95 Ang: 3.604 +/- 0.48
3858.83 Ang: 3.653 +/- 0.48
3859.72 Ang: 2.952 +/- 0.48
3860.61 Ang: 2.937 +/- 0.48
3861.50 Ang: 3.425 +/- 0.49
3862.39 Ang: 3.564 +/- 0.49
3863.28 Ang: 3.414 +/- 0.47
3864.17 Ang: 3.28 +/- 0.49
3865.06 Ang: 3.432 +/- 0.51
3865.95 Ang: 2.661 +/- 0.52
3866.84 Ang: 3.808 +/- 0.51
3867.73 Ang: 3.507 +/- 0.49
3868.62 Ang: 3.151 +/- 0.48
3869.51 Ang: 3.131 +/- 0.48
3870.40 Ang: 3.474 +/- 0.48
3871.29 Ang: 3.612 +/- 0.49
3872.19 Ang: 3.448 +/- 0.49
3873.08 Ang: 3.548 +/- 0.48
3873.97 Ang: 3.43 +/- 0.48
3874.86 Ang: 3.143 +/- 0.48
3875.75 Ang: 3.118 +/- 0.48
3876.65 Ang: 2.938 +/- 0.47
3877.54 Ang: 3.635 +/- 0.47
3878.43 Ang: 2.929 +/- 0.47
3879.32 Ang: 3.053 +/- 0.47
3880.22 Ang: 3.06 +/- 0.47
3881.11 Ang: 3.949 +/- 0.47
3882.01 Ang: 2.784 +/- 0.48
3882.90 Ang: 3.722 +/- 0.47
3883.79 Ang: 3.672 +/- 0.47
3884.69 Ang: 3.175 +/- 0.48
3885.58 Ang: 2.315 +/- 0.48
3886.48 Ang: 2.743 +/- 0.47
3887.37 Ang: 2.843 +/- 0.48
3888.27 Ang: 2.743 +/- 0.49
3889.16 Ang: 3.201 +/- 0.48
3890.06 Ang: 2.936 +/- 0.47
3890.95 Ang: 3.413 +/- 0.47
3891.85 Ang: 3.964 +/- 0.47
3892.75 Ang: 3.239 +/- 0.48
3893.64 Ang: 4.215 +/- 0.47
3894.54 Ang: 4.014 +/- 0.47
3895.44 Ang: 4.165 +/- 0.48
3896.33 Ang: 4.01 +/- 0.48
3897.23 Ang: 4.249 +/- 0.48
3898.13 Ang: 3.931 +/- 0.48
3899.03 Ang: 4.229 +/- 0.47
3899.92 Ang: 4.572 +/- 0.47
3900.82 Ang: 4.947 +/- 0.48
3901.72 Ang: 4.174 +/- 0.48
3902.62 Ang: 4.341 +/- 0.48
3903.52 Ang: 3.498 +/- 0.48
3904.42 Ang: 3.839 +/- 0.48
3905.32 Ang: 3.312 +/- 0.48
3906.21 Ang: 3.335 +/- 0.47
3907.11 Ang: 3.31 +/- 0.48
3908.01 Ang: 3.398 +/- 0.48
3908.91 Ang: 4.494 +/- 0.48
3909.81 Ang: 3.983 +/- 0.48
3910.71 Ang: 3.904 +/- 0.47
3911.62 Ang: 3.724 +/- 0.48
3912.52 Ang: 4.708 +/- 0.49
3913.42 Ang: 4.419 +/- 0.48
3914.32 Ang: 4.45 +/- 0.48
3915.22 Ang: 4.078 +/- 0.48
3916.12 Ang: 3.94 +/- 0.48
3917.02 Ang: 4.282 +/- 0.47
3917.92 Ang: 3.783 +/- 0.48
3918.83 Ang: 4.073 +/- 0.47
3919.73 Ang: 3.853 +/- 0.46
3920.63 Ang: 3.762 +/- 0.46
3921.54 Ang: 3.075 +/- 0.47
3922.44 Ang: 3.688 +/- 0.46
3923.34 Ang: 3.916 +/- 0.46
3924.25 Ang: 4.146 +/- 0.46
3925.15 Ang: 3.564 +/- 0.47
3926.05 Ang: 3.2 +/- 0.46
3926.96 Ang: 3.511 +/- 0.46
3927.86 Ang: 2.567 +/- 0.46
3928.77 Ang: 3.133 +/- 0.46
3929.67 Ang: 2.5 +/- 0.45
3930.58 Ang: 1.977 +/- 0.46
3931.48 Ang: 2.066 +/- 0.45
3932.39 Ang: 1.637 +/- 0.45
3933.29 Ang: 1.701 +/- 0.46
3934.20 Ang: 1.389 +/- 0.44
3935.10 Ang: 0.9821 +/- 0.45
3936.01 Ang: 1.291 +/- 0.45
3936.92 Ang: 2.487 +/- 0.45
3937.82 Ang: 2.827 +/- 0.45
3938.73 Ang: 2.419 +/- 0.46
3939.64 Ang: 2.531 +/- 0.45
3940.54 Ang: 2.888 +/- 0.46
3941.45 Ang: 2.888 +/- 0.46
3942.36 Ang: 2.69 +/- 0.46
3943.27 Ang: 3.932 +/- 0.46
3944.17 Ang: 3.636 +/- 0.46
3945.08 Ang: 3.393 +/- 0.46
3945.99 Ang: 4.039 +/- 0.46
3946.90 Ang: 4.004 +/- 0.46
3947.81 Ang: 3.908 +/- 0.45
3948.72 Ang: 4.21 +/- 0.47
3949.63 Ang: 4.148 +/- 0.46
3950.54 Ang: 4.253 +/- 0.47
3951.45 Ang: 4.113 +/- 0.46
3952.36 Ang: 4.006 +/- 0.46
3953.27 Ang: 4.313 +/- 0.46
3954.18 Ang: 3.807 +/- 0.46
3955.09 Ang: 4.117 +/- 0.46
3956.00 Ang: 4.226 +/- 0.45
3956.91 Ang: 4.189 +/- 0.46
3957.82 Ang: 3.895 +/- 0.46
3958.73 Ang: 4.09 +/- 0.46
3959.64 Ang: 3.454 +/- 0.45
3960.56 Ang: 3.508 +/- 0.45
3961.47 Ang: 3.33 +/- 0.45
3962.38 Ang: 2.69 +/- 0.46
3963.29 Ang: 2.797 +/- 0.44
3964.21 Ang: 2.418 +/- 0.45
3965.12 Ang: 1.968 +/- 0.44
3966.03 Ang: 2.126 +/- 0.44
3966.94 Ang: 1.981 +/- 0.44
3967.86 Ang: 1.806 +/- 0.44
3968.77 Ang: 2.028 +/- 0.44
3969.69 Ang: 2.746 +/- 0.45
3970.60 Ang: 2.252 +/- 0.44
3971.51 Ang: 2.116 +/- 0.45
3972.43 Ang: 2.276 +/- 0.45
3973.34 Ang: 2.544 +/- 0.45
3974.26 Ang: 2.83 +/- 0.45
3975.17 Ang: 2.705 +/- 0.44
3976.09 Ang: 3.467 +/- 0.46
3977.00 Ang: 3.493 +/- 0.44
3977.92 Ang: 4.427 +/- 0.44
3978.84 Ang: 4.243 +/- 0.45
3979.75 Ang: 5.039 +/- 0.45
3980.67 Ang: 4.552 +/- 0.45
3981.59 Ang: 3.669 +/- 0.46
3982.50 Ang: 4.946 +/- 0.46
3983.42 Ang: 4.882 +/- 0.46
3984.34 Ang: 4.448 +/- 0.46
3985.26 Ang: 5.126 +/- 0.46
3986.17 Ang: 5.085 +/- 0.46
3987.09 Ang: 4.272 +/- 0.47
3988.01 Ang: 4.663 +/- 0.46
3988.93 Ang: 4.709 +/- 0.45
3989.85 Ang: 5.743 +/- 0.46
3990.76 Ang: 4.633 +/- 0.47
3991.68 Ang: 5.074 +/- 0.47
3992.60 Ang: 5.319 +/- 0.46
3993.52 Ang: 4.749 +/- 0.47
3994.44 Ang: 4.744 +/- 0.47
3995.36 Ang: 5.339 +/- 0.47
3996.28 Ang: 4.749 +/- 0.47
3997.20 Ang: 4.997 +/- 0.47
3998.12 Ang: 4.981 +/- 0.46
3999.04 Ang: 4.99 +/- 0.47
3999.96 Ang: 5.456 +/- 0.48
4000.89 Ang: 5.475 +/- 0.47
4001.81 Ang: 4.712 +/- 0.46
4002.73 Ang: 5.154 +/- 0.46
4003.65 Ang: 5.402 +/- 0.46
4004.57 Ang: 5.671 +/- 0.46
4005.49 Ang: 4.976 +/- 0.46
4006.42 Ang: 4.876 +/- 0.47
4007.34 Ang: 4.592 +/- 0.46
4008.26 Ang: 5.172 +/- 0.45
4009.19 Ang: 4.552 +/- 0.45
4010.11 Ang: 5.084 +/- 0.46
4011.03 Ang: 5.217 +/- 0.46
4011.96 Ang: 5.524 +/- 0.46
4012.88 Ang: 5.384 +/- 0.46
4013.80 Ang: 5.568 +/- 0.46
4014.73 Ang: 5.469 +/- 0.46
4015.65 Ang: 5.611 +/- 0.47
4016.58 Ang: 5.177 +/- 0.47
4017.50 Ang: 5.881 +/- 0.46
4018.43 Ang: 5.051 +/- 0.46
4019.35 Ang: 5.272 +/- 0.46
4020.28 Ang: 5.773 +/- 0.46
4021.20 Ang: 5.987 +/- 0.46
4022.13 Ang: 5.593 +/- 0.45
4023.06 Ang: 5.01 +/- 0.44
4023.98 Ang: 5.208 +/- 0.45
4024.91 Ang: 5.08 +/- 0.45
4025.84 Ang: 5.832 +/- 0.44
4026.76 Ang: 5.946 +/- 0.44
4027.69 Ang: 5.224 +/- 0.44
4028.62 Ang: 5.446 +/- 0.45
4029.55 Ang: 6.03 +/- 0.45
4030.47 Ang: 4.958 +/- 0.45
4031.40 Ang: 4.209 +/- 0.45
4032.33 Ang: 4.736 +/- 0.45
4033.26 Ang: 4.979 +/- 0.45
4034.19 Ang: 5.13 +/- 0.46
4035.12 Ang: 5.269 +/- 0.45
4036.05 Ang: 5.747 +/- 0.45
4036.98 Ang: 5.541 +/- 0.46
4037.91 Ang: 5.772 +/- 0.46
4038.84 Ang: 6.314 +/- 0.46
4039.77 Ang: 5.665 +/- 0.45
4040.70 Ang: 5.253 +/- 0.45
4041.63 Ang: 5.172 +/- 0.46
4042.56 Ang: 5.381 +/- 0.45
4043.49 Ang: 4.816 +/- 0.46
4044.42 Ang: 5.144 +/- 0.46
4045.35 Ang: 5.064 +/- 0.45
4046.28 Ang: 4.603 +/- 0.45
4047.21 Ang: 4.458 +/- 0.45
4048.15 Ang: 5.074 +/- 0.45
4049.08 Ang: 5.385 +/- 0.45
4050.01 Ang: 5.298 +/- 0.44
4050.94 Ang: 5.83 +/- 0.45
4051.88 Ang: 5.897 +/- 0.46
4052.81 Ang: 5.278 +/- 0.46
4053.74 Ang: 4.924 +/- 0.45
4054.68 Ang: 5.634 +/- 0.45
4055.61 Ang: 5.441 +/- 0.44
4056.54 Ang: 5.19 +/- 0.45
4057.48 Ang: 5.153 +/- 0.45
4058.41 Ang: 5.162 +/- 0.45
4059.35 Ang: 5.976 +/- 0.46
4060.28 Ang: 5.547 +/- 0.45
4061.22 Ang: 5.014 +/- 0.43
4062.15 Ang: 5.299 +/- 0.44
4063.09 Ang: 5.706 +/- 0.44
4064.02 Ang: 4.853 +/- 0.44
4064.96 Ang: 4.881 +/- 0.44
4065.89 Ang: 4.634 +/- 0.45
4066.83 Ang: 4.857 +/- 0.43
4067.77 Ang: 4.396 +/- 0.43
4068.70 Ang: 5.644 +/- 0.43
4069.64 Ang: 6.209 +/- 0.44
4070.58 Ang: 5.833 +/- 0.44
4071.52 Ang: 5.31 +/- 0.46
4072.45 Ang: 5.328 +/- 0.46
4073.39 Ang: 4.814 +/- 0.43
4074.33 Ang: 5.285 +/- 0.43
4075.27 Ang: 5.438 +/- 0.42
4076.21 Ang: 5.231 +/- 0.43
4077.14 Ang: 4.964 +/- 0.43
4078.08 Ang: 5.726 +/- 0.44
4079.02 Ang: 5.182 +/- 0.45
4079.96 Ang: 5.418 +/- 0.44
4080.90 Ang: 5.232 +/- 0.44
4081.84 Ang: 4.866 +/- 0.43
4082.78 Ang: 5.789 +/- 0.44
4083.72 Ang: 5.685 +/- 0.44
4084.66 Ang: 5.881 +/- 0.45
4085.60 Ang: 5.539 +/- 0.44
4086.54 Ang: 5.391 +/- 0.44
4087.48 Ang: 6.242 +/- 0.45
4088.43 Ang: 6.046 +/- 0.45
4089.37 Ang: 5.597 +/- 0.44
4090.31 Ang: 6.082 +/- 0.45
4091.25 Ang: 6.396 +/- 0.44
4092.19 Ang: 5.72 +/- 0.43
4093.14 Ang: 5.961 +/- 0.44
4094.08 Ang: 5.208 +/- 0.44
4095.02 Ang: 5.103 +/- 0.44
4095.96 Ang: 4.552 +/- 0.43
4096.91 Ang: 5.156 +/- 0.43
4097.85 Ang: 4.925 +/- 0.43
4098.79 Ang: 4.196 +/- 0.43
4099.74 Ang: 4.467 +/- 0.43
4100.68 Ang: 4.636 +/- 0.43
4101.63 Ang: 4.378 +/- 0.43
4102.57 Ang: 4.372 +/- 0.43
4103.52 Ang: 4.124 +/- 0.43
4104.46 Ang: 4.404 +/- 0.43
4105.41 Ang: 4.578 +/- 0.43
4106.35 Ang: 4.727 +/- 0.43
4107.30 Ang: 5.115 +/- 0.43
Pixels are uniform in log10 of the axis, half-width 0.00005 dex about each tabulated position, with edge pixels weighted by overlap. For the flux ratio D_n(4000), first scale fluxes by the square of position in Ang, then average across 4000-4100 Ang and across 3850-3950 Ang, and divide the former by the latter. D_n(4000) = 1.69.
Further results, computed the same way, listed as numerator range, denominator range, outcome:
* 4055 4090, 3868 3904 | 1.68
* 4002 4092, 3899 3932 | 1.54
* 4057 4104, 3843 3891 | 1.79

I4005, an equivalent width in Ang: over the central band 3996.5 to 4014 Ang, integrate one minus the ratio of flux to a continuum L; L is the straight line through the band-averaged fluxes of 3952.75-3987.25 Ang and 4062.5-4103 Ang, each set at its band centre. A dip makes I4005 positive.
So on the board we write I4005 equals -4.8 Ang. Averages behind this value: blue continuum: 3.47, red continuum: 5.28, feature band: 5.14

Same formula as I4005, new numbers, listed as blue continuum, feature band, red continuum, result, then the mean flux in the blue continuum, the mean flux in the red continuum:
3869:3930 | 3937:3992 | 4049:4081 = 8.9 Ang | 3.61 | 5.31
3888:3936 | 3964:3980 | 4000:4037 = 6.2 Ang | 3.52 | 5.29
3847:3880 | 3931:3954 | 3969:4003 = 5.4 Ang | 3.29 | 4.32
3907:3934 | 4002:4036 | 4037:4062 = -2.7 Ang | 3.48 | 5.33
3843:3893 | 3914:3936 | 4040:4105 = 4.2 Ang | 3.29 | 5.24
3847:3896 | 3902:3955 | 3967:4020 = 6.3 Ang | 3.31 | 4.53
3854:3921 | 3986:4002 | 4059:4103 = -1.6 Ang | 3.59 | 5.3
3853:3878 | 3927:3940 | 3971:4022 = 6.1 Ang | 3.32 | 4.77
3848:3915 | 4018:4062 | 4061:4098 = -2.8 Ang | 3.52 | 5.39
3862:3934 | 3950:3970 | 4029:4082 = 4.3 Ang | 3.49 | 5.27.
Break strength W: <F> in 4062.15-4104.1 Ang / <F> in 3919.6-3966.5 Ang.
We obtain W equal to 1.66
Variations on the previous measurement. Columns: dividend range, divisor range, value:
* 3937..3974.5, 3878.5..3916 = 0.86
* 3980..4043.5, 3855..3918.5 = 1.44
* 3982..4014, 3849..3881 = 1.52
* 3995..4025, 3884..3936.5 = 1.52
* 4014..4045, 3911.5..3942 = 1.74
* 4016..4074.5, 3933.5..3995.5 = 1.49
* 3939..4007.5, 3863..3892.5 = 1.22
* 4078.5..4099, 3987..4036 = 1.05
